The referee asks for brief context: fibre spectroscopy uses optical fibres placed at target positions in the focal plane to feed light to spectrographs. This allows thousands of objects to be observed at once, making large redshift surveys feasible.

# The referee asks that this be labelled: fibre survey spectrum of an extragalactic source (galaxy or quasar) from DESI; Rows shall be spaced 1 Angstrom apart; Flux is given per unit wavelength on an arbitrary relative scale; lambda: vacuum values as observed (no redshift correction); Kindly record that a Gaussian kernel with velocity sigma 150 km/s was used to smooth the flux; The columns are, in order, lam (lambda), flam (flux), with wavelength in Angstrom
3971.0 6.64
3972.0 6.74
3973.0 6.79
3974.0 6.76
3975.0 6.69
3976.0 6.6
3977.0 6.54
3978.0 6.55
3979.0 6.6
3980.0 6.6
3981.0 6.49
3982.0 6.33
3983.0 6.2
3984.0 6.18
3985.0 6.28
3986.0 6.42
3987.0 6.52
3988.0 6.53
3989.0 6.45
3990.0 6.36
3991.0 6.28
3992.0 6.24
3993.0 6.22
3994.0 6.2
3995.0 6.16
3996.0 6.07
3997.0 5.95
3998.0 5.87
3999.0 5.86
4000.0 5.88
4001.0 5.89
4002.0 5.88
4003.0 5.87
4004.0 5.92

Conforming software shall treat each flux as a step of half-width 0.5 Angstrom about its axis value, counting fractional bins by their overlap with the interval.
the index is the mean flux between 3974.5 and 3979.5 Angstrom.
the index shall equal 6.6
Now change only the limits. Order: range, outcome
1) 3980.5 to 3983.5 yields 6.34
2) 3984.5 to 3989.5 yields 6.44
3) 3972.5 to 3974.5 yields 6.78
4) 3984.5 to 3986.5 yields 6.35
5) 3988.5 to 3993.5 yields 6.31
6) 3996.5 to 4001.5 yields 5.89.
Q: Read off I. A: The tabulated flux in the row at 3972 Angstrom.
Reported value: 6.74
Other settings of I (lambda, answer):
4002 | 5.88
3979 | 6.6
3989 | 6.45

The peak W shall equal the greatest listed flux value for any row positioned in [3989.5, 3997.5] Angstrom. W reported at 6.36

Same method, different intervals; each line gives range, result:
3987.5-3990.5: 6.53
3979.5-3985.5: 6.6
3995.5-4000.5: 6.07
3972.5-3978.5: 6.79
